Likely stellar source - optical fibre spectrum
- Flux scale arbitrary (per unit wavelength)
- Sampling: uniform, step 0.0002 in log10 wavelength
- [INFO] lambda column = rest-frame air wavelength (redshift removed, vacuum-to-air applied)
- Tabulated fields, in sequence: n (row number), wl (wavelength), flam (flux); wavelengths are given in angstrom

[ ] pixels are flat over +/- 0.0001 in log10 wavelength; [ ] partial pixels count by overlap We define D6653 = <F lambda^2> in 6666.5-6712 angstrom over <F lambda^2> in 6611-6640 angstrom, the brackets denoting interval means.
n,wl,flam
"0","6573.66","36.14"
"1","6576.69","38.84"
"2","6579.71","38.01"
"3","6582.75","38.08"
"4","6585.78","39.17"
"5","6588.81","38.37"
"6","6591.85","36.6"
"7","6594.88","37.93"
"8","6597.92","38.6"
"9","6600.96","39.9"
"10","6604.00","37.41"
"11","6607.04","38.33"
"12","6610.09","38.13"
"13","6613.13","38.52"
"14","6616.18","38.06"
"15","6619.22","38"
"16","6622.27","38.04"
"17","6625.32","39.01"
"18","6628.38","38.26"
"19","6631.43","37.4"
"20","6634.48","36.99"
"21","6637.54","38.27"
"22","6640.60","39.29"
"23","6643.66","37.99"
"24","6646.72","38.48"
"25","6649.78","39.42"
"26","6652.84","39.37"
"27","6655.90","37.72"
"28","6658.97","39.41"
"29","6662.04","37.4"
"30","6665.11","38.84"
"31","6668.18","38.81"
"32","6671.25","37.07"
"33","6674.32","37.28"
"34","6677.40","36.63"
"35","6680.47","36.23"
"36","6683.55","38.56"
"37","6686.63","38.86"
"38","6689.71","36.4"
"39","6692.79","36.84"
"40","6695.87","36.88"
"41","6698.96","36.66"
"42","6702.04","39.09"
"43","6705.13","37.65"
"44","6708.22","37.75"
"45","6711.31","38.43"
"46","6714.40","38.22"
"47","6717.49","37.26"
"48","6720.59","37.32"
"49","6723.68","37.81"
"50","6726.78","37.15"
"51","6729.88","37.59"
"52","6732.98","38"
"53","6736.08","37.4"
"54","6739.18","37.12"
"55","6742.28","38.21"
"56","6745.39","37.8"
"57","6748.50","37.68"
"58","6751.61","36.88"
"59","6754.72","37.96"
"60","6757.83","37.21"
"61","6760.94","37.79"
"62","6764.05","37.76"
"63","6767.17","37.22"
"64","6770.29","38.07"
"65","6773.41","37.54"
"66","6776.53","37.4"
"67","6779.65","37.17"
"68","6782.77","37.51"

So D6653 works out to 1.0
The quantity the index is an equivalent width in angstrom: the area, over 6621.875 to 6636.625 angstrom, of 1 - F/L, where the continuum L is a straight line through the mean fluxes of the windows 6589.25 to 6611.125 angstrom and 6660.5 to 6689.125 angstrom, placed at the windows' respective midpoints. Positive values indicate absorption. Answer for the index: 0.0 angstrom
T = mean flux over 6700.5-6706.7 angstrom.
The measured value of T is 38.4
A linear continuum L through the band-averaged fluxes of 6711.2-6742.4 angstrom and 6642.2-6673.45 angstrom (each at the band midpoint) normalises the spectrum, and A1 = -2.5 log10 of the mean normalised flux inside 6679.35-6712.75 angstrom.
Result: 0.01 mag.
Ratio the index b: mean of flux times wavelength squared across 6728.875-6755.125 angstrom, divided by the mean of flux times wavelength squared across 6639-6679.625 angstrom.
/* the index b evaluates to 1.0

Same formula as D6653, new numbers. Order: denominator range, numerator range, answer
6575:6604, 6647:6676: 1.02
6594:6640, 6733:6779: 1.03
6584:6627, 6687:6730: 1.01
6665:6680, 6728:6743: 1.02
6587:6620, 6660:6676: 1.01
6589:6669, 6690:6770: 1.01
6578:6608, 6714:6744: 1.02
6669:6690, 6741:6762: 1.03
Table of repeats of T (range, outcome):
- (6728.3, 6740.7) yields 37.5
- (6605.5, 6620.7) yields 38.2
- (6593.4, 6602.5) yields 38.8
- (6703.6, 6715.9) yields 38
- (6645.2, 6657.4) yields 38.8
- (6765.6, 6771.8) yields 37.6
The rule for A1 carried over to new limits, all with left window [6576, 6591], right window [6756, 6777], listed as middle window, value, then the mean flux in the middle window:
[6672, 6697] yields 0.02 mag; 37.2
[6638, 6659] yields -0.02 mag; 38.7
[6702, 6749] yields 0.00 mag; 37.7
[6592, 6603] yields 0.00 mag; 38.5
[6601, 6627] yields 0.00 mag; 38.3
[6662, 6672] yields -0.01 mag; 38.2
